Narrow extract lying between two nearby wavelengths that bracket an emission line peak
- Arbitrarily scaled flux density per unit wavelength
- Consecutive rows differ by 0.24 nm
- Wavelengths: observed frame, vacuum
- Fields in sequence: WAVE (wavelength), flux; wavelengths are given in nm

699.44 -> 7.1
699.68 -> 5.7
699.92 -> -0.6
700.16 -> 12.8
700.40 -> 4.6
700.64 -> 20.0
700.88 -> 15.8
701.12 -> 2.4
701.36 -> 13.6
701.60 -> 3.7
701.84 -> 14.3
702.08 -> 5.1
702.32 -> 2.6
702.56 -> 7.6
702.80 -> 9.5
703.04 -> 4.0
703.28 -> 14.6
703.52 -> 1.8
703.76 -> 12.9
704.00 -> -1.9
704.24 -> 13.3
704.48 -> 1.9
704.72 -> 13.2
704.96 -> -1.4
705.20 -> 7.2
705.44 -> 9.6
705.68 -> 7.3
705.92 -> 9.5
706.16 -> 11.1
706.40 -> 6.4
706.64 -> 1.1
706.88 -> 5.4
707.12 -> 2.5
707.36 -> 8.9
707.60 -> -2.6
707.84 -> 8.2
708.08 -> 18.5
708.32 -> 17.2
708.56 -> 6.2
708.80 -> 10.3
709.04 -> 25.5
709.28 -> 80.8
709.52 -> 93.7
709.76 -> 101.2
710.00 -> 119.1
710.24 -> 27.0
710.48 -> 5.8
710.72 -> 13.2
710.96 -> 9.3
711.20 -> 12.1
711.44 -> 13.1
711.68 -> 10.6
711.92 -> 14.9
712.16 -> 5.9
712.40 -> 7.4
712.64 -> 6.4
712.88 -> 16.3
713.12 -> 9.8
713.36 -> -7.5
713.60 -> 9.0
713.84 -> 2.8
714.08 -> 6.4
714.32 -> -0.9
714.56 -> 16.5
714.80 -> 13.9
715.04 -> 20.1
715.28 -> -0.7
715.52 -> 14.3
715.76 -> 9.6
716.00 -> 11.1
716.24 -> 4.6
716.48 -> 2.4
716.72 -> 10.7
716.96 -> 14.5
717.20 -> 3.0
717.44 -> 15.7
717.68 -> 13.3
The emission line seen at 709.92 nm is [O II]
